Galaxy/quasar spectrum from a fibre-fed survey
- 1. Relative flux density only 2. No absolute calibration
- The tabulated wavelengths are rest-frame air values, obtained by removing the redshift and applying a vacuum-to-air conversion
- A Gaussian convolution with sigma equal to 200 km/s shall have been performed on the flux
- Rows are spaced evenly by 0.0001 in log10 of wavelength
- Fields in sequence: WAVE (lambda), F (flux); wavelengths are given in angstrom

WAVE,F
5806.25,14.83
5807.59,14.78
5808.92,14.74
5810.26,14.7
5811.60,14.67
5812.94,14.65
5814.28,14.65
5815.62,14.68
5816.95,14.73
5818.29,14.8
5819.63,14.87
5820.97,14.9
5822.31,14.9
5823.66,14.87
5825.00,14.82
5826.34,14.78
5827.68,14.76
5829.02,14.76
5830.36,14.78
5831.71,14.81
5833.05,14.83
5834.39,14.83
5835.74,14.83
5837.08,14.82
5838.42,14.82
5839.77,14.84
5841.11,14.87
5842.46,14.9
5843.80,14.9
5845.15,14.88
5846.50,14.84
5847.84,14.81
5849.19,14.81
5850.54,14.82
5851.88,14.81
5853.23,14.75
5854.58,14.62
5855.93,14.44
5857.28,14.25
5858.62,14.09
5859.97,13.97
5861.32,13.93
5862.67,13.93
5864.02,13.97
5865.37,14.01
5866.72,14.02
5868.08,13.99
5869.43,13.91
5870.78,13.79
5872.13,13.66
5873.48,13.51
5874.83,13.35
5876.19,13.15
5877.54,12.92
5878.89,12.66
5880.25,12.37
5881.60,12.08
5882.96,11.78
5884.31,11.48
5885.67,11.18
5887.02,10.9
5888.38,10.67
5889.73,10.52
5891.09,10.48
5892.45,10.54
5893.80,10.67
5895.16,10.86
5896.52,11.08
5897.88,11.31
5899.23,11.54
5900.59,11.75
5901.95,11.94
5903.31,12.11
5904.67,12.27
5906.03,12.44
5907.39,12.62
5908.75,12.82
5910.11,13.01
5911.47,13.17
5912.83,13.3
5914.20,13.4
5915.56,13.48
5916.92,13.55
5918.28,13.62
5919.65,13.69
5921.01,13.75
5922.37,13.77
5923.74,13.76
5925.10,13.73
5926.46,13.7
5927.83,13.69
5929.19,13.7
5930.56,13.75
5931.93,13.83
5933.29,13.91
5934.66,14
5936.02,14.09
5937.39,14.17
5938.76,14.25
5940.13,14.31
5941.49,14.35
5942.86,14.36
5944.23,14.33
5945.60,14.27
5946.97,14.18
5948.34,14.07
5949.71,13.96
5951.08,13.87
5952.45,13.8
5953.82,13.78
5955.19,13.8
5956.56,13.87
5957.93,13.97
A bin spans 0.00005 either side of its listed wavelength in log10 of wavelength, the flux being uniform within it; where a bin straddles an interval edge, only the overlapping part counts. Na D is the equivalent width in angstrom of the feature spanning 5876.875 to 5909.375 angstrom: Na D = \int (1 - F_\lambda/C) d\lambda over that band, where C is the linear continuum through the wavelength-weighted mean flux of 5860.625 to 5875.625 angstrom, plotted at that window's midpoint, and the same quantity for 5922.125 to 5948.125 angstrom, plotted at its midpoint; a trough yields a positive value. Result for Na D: 5.3 angstrom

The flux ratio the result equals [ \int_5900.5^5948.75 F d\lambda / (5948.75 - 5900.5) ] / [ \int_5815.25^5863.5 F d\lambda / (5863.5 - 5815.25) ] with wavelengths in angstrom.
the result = 0.92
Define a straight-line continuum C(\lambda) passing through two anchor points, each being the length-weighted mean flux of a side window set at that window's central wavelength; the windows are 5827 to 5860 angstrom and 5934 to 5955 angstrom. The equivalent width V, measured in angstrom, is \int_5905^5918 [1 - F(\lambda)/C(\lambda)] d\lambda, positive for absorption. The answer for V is 1.1 angstrom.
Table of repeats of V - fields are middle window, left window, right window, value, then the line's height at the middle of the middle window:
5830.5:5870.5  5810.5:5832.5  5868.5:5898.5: -3.18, 13.5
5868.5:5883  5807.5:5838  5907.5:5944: 1.18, 14.2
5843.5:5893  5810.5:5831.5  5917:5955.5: 3.87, 14.4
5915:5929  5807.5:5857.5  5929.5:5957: 0.50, 14.2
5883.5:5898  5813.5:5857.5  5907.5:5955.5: 3.41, 14.2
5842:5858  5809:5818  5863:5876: -0.72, 14.1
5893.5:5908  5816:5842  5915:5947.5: 2.53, 14.2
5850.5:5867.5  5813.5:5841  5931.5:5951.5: 0.43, 14.6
